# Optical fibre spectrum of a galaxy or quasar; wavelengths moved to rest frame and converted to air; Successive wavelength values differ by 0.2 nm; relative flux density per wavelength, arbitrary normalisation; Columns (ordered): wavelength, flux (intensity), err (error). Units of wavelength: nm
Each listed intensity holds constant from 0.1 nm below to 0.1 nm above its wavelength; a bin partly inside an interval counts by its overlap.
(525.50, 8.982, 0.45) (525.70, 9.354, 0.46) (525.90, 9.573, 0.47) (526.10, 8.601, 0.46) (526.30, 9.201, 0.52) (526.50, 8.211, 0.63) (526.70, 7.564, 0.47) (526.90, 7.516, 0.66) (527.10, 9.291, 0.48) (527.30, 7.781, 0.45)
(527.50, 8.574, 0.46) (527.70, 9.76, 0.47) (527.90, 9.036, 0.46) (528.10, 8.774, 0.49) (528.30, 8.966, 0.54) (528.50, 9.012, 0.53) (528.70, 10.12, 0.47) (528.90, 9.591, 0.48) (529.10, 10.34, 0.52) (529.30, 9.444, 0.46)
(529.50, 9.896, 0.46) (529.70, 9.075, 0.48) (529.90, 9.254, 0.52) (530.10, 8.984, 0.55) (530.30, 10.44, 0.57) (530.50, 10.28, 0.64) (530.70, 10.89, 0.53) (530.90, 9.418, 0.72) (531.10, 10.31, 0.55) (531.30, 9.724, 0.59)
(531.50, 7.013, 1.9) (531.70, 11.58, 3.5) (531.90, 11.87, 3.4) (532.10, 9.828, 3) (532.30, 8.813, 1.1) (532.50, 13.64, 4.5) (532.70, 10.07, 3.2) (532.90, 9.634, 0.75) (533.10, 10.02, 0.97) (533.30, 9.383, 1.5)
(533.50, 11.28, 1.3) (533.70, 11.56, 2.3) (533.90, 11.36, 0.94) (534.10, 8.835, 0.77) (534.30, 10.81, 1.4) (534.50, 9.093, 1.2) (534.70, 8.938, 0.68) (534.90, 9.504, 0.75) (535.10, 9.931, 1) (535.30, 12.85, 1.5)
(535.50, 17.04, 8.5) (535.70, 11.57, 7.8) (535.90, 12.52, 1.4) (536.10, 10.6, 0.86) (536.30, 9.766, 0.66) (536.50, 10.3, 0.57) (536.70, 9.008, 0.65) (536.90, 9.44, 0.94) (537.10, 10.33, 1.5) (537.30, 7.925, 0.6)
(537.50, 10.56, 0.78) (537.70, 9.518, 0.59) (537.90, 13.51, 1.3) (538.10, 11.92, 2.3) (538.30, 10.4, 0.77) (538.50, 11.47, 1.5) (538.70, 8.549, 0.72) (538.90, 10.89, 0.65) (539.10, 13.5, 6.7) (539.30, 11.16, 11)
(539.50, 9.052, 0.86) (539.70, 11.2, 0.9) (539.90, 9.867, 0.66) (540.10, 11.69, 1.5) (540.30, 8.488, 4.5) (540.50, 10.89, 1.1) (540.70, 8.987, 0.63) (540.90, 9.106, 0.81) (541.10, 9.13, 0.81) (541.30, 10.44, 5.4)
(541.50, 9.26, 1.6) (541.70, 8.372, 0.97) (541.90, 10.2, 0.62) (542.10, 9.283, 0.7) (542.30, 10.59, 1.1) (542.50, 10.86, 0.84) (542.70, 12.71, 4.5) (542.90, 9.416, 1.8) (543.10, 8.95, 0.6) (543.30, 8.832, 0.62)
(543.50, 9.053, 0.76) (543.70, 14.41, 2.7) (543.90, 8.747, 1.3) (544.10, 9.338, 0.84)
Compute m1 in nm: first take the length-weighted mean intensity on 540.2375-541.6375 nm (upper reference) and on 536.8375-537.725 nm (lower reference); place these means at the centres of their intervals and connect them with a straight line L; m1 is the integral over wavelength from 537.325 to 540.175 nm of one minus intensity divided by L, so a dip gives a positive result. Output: -0.400 nm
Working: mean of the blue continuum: 9.56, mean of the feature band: 10.9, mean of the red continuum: 9.47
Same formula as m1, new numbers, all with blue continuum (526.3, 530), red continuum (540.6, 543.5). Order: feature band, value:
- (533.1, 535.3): -0.21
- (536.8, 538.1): -0.12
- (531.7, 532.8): -0.20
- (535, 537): -0.40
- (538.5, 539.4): -0.14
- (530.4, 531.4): -0.11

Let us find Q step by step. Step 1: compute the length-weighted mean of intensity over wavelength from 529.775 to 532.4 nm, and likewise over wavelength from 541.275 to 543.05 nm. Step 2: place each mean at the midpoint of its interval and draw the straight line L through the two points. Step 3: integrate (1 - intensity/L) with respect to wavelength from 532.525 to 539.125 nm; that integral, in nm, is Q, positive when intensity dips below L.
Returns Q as -0.47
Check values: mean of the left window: 9.87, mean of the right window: 10.1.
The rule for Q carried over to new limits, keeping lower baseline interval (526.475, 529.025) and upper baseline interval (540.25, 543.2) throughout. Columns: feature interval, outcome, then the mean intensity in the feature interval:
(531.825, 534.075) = -0.35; 10.6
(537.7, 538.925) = -0.19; 11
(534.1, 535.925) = -0.36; 11.2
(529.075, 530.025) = -0.06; 9.53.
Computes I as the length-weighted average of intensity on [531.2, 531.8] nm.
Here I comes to 9.44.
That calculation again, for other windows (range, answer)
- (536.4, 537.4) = 9.4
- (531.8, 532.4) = 10.2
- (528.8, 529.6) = 9.82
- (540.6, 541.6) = 9.38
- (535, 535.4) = 11.4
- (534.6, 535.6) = 11.7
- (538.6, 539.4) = 11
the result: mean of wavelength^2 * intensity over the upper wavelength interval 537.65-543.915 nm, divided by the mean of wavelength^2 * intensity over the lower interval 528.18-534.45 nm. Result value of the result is 1.07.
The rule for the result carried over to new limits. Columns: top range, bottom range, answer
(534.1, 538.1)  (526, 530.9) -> 1.19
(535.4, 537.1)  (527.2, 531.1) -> 1.22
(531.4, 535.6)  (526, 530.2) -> 1.20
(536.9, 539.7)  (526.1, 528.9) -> 1.26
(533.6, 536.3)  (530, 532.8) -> 1.10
